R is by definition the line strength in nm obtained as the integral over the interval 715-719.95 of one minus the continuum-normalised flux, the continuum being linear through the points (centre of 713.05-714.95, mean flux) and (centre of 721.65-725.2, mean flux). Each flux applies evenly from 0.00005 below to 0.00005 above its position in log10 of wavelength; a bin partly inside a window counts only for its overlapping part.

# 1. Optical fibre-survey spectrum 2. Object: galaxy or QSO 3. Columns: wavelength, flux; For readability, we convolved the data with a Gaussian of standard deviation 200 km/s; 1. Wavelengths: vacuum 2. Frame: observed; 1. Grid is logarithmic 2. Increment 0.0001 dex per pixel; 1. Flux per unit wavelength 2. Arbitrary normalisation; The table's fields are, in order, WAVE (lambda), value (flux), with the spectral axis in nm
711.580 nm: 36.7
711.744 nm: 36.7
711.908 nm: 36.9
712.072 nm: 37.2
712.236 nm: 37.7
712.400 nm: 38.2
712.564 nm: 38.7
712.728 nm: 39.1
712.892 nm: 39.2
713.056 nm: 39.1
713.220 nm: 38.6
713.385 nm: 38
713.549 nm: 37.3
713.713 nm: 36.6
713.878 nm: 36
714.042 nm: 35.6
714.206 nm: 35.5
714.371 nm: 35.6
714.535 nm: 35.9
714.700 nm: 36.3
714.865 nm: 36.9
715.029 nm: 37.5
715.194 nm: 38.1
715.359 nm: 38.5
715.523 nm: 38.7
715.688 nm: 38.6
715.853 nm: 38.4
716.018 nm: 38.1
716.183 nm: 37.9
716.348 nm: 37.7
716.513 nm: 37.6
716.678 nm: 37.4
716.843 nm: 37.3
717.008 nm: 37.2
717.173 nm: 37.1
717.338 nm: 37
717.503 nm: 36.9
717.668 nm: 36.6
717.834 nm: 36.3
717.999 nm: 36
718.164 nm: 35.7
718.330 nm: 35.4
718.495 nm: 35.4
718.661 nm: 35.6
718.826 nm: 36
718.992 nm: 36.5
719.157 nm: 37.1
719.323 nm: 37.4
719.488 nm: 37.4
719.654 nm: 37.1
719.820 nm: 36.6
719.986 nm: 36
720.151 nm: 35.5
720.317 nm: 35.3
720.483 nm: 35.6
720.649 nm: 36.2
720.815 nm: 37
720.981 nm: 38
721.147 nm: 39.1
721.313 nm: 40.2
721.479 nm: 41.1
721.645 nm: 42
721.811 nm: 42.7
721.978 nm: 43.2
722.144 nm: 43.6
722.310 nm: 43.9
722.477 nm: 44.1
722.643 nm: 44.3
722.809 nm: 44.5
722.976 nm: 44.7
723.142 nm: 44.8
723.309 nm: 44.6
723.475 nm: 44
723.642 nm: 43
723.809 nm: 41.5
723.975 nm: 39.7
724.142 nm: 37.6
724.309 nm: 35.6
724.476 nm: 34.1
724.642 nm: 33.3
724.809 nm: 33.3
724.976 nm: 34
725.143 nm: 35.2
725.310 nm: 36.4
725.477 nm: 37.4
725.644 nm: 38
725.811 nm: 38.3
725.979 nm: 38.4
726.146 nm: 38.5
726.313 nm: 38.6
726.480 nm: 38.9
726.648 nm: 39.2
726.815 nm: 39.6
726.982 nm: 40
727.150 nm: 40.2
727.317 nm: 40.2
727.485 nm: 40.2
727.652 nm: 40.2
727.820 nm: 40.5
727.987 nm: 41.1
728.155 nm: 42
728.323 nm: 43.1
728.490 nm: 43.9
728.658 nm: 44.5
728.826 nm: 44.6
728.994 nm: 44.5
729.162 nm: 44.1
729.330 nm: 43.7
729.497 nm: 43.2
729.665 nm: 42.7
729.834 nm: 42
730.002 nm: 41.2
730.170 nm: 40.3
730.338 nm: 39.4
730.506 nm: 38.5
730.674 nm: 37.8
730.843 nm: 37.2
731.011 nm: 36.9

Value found 0.13 nm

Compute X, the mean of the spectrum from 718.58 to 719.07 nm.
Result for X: 36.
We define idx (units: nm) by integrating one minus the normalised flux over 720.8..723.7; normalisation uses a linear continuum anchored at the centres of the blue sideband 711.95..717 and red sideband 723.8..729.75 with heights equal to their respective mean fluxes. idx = -0.28 nm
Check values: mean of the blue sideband 37.6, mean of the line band 42.6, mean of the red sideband 39.6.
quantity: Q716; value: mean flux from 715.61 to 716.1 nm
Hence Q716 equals 38.3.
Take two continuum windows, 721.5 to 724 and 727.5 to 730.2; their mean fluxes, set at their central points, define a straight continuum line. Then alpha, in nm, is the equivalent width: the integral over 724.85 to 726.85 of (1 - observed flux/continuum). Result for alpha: 0.25 nm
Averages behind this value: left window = 43.4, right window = 42.6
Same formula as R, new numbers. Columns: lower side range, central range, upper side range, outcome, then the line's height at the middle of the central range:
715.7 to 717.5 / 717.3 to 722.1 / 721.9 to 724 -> 0.37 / 40.5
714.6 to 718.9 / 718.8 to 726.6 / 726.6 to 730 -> 0.12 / 39.6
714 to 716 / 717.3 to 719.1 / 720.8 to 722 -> 0.13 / 38.8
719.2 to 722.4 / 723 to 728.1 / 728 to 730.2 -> 0.28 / 41.2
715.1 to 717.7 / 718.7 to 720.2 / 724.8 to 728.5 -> 0.06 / 38.1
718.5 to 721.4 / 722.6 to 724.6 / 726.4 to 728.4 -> -0.14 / 38.6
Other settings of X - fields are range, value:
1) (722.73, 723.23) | 44.6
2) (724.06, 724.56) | 35.8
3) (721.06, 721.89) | 41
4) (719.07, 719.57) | 37.4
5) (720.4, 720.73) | 35.9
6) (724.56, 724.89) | 33.3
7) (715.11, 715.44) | 38.2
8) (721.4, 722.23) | 42.5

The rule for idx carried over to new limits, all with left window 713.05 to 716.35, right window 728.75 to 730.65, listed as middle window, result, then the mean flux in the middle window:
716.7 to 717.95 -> 0.040 nm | 36.9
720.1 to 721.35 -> 0.070 nm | 37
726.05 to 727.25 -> 0.053 nm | 39.3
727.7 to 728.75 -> -0.022 nm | 42.4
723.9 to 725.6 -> 0.201 nm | 35.7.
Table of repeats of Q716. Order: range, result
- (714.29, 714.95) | 36.2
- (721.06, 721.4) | 39.7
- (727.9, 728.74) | 42.9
